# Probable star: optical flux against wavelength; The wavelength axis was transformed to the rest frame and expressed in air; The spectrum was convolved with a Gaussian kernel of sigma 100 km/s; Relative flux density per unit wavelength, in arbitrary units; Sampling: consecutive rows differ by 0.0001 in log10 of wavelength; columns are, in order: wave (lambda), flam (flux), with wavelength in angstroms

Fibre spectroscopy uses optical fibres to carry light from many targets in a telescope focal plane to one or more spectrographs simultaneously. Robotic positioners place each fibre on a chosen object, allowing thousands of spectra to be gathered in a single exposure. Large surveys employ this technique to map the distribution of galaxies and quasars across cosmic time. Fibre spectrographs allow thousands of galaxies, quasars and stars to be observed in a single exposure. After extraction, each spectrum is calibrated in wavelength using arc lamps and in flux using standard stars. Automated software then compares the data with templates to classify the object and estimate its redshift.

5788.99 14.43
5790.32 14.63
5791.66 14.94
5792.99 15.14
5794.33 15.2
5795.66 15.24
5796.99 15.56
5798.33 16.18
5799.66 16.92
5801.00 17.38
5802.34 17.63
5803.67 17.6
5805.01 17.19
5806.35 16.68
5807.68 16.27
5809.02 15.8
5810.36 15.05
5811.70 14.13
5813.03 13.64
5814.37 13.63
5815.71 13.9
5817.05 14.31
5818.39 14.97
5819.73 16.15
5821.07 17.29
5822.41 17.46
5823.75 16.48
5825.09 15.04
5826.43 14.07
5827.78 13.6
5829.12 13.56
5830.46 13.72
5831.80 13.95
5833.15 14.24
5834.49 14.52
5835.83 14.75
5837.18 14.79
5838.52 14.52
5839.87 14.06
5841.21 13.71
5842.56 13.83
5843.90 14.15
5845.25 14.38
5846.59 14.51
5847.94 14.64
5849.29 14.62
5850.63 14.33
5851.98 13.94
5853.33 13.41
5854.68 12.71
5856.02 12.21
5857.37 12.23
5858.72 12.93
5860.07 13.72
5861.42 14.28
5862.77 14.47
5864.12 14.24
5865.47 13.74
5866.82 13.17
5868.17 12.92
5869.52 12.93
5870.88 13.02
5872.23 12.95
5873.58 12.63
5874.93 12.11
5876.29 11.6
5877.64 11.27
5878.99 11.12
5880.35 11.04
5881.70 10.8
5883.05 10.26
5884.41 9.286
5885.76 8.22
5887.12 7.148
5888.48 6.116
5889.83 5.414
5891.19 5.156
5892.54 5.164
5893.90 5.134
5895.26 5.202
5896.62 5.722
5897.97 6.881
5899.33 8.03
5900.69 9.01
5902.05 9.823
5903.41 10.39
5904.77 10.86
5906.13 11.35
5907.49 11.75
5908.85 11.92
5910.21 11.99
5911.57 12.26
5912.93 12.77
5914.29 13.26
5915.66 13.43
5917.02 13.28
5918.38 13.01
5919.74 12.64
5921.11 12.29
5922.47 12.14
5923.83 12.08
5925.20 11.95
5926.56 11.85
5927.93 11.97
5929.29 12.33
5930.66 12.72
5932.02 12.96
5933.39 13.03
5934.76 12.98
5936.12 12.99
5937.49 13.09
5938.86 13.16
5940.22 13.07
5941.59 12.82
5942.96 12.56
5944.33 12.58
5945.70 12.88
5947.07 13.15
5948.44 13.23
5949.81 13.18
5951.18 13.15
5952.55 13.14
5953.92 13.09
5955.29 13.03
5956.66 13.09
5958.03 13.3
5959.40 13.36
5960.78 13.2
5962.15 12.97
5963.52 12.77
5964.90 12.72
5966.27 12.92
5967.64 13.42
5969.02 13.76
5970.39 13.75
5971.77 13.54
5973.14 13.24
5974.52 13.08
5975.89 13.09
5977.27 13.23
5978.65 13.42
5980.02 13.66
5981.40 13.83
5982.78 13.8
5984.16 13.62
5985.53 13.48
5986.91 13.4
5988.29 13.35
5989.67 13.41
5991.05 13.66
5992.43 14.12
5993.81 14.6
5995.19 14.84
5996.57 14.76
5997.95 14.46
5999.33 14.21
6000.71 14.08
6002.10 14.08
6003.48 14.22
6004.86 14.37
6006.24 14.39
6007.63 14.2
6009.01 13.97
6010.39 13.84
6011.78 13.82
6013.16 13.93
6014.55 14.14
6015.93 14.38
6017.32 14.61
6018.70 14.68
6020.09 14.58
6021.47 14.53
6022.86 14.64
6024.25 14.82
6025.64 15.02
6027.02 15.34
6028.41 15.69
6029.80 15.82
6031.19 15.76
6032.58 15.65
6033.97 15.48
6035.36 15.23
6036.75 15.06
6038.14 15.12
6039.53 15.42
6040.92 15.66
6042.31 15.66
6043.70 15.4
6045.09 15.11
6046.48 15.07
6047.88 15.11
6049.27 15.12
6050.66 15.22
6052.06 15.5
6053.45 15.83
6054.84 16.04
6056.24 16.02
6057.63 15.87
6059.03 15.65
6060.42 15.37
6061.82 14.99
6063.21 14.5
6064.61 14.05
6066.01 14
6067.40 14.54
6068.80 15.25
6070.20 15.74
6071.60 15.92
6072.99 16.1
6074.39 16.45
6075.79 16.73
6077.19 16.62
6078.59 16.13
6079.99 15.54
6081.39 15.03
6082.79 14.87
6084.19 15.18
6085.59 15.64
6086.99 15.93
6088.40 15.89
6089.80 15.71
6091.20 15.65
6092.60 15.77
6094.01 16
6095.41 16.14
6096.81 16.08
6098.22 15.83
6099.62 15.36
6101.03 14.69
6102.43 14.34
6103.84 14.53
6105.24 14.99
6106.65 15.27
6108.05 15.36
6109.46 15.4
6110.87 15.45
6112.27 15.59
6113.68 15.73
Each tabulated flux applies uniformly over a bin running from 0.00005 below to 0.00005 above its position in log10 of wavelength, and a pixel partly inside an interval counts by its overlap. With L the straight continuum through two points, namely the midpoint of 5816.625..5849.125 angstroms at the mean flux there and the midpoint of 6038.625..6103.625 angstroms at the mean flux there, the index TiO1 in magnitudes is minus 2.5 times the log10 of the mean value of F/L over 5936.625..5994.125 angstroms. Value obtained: 0.142 mag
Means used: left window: 14.7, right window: 15.5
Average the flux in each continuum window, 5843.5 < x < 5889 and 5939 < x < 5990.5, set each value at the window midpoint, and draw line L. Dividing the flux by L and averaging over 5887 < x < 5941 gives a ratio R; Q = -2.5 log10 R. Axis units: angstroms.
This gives 0.20 mag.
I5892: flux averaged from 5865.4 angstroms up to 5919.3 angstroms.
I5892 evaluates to 10.3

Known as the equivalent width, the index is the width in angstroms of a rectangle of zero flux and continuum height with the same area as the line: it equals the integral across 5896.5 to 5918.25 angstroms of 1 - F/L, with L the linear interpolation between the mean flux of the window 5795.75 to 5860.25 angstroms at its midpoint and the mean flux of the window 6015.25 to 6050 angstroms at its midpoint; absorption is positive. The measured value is 5.8 angstroms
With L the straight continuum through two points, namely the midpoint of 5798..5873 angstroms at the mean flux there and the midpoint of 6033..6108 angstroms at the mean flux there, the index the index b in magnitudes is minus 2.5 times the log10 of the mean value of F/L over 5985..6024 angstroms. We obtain 0.08 mag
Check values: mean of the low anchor 14.6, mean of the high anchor 15.4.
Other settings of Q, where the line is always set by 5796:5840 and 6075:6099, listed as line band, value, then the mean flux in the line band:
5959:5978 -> 0.18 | 13.2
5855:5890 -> 0.31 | 11.6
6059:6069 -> 0.07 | 14.7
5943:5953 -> 0.19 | 13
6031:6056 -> 0.02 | 15.4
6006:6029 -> 0.08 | 14.5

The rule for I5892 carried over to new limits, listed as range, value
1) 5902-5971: 12.7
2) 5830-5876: 13.7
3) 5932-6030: 13.7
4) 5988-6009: 14.2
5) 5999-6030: 14.5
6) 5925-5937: 12.6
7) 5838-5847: 14.2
